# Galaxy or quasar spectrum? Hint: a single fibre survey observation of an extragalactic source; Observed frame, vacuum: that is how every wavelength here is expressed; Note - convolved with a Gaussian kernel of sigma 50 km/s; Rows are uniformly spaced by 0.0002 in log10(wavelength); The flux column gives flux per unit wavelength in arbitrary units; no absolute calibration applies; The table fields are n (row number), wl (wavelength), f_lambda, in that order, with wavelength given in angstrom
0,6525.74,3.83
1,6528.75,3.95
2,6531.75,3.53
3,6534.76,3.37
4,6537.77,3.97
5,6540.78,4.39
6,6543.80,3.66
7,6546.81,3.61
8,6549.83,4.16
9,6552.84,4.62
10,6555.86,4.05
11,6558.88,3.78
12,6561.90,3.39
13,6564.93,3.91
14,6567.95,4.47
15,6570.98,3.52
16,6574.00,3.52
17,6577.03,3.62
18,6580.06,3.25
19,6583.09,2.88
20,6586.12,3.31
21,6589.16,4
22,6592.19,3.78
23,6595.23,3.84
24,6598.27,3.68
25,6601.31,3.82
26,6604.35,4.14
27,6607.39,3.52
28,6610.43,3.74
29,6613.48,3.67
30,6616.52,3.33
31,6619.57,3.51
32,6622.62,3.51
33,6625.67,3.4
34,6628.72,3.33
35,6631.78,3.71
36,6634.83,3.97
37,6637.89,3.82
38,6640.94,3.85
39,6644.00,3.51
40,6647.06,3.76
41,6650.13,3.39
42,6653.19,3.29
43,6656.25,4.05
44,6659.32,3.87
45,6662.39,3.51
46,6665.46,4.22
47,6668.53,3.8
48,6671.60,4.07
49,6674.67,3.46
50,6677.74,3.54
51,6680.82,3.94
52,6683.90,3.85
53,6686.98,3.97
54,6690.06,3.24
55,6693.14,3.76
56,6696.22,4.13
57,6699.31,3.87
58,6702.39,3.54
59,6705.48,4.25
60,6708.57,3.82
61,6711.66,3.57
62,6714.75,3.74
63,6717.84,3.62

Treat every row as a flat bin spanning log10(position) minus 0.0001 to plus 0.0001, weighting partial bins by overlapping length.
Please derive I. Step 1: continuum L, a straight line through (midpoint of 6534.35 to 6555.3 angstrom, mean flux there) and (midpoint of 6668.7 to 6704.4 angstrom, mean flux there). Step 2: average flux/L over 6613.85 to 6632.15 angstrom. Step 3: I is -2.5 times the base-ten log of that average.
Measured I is 0.12 mag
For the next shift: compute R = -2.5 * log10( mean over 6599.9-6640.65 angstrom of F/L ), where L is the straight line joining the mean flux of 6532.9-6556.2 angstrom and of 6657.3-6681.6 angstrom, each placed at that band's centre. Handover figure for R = 0.060 mag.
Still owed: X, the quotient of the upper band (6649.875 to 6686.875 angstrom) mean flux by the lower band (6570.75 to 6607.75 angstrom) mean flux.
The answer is 1.0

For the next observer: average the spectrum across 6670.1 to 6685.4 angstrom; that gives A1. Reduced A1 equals 3.77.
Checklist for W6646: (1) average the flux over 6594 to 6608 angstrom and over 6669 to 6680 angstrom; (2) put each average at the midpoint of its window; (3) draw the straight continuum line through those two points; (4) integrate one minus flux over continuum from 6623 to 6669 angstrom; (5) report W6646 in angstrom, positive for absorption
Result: 0.8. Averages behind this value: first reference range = 3.82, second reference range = 3.72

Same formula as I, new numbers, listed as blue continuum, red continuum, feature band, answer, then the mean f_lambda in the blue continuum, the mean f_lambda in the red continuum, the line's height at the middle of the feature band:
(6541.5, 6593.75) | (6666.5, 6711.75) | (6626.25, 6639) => 0.03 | 3.75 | 3.8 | 3.77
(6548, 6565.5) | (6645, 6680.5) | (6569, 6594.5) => 0.12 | 3.98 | 3.73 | 3.92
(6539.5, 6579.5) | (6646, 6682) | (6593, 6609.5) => 0.01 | 3.88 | 3.74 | 3.82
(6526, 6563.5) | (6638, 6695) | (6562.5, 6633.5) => 0.05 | 3.87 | 3.73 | 3.81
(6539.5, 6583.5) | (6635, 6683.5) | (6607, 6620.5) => 0.06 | 3.81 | 3.75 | 3.78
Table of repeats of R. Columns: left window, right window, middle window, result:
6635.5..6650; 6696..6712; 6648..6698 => 0.01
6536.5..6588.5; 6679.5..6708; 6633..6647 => 0.01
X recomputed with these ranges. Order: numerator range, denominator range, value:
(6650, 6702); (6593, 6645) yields 1.03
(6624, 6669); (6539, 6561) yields 0.92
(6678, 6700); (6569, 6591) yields 1.10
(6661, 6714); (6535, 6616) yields 1.01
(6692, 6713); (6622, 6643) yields 1.05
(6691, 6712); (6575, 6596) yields 1.09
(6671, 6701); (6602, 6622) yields 1.03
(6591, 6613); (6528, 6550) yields 0.99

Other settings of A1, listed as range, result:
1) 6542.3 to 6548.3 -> 3.64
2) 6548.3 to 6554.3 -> 4.39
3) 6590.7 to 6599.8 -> 3.76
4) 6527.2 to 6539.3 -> 3.71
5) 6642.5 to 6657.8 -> 3.6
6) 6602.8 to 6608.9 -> 3.83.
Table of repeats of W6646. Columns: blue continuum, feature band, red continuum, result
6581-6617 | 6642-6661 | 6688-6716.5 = 0.31 angstrom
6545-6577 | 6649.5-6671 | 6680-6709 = 0.48 angstrom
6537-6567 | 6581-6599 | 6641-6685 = 1.47 angstrom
